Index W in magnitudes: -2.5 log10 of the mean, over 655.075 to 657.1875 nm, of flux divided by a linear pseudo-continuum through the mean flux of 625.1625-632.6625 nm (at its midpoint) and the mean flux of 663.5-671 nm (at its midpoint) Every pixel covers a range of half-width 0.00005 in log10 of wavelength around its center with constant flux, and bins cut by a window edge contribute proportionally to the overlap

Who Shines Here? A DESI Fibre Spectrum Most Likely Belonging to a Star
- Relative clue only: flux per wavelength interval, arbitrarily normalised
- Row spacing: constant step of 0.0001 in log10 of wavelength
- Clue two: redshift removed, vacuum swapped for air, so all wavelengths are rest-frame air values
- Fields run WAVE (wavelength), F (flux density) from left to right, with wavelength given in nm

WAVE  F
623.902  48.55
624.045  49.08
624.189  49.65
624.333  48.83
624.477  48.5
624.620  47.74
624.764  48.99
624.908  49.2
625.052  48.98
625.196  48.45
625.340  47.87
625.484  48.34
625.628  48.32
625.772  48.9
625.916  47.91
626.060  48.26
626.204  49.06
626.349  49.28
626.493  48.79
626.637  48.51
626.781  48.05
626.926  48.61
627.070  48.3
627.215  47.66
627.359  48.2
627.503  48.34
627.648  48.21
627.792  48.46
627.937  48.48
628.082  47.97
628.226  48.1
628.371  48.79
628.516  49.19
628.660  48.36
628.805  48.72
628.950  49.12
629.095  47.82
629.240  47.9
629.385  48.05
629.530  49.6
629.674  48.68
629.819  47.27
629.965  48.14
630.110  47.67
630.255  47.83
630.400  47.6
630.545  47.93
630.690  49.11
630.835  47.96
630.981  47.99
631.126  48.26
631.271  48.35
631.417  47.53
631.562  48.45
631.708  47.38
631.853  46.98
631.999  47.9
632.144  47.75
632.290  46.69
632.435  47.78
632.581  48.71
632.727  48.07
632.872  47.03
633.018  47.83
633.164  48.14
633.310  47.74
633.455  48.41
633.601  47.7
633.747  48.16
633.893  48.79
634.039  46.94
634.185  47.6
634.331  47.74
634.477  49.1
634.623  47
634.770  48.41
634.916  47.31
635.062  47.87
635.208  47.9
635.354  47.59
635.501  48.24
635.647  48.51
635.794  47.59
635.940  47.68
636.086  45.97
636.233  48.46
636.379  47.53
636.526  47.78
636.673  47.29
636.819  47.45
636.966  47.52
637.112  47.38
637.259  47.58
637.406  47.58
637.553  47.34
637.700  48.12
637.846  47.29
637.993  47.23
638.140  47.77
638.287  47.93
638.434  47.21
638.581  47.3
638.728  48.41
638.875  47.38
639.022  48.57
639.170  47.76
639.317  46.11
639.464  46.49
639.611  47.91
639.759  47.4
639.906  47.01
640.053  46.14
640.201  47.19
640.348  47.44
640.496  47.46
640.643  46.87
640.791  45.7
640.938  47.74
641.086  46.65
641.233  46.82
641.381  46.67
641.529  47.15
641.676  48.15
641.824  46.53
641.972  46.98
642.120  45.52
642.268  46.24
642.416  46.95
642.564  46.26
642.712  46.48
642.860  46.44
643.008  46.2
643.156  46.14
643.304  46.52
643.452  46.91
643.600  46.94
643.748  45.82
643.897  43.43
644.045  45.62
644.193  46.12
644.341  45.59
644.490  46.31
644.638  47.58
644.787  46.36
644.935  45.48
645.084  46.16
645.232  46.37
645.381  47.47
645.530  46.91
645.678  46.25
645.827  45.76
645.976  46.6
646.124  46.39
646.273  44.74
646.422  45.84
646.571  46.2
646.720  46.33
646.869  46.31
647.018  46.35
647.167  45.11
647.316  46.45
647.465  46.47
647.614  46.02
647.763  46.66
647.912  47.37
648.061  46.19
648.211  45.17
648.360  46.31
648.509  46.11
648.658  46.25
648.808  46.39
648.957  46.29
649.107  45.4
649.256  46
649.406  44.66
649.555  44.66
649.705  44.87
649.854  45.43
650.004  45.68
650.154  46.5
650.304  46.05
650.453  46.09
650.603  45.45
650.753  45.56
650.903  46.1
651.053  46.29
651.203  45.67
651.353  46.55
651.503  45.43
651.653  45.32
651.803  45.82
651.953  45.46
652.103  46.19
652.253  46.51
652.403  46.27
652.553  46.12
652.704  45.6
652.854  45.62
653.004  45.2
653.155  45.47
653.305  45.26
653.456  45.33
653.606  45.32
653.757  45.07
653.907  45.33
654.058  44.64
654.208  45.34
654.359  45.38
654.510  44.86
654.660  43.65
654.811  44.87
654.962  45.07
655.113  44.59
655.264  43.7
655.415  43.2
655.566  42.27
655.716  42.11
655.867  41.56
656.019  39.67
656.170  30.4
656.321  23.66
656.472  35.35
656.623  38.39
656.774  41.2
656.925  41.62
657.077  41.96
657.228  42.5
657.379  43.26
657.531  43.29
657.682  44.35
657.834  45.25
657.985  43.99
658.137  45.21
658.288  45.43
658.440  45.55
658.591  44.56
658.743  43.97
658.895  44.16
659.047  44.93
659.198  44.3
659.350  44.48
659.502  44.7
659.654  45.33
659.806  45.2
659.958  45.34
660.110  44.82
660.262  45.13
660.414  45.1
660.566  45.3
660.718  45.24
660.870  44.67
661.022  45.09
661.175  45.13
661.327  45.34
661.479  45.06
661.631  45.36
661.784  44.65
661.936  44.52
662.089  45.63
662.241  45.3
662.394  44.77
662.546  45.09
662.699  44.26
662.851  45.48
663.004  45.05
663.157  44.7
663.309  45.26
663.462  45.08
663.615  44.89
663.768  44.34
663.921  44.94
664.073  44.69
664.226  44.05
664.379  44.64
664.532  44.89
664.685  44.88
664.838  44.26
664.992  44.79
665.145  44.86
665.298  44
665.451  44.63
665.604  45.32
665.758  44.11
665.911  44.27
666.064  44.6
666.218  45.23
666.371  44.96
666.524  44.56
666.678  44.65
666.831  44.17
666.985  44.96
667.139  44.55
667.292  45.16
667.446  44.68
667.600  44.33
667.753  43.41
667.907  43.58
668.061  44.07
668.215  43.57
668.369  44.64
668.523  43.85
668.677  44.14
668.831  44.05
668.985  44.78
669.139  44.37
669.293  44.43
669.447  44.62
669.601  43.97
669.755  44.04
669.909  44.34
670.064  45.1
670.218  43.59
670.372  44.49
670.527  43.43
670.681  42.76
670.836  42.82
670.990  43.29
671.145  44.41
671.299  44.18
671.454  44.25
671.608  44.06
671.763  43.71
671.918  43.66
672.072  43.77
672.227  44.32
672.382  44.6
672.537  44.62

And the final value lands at 0.16 mag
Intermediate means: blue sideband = 48.2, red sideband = 44.4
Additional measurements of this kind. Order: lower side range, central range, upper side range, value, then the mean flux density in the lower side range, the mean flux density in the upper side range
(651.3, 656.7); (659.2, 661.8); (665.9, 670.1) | -0.03 mag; 43.3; 44.4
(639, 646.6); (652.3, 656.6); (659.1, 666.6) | 0.07 mag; 46.5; 44.9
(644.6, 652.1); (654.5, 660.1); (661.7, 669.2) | 0.07 mag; 46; 44.6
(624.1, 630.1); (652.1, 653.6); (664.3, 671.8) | 0.00 mag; 48.5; 44.3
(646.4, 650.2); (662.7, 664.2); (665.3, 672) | -0.01 mag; 46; 44.2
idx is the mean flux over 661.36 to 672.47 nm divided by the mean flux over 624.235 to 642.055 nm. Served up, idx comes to 0.93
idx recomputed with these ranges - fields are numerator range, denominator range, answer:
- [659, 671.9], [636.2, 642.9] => 0.94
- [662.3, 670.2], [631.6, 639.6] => 0.93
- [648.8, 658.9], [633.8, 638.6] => 0.92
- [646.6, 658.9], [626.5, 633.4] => 0.92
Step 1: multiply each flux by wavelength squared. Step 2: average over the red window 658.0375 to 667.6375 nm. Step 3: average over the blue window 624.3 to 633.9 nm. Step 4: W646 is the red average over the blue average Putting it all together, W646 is 1.0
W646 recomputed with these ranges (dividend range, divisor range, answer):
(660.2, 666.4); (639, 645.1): 1.03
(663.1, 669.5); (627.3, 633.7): 1.03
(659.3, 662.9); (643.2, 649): 1.02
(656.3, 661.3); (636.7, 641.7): 0.98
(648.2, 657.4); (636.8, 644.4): 0.97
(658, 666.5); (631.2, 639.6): 1.02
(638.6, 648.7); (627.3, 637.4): 1.00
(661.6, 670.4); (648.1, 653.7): 1.02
